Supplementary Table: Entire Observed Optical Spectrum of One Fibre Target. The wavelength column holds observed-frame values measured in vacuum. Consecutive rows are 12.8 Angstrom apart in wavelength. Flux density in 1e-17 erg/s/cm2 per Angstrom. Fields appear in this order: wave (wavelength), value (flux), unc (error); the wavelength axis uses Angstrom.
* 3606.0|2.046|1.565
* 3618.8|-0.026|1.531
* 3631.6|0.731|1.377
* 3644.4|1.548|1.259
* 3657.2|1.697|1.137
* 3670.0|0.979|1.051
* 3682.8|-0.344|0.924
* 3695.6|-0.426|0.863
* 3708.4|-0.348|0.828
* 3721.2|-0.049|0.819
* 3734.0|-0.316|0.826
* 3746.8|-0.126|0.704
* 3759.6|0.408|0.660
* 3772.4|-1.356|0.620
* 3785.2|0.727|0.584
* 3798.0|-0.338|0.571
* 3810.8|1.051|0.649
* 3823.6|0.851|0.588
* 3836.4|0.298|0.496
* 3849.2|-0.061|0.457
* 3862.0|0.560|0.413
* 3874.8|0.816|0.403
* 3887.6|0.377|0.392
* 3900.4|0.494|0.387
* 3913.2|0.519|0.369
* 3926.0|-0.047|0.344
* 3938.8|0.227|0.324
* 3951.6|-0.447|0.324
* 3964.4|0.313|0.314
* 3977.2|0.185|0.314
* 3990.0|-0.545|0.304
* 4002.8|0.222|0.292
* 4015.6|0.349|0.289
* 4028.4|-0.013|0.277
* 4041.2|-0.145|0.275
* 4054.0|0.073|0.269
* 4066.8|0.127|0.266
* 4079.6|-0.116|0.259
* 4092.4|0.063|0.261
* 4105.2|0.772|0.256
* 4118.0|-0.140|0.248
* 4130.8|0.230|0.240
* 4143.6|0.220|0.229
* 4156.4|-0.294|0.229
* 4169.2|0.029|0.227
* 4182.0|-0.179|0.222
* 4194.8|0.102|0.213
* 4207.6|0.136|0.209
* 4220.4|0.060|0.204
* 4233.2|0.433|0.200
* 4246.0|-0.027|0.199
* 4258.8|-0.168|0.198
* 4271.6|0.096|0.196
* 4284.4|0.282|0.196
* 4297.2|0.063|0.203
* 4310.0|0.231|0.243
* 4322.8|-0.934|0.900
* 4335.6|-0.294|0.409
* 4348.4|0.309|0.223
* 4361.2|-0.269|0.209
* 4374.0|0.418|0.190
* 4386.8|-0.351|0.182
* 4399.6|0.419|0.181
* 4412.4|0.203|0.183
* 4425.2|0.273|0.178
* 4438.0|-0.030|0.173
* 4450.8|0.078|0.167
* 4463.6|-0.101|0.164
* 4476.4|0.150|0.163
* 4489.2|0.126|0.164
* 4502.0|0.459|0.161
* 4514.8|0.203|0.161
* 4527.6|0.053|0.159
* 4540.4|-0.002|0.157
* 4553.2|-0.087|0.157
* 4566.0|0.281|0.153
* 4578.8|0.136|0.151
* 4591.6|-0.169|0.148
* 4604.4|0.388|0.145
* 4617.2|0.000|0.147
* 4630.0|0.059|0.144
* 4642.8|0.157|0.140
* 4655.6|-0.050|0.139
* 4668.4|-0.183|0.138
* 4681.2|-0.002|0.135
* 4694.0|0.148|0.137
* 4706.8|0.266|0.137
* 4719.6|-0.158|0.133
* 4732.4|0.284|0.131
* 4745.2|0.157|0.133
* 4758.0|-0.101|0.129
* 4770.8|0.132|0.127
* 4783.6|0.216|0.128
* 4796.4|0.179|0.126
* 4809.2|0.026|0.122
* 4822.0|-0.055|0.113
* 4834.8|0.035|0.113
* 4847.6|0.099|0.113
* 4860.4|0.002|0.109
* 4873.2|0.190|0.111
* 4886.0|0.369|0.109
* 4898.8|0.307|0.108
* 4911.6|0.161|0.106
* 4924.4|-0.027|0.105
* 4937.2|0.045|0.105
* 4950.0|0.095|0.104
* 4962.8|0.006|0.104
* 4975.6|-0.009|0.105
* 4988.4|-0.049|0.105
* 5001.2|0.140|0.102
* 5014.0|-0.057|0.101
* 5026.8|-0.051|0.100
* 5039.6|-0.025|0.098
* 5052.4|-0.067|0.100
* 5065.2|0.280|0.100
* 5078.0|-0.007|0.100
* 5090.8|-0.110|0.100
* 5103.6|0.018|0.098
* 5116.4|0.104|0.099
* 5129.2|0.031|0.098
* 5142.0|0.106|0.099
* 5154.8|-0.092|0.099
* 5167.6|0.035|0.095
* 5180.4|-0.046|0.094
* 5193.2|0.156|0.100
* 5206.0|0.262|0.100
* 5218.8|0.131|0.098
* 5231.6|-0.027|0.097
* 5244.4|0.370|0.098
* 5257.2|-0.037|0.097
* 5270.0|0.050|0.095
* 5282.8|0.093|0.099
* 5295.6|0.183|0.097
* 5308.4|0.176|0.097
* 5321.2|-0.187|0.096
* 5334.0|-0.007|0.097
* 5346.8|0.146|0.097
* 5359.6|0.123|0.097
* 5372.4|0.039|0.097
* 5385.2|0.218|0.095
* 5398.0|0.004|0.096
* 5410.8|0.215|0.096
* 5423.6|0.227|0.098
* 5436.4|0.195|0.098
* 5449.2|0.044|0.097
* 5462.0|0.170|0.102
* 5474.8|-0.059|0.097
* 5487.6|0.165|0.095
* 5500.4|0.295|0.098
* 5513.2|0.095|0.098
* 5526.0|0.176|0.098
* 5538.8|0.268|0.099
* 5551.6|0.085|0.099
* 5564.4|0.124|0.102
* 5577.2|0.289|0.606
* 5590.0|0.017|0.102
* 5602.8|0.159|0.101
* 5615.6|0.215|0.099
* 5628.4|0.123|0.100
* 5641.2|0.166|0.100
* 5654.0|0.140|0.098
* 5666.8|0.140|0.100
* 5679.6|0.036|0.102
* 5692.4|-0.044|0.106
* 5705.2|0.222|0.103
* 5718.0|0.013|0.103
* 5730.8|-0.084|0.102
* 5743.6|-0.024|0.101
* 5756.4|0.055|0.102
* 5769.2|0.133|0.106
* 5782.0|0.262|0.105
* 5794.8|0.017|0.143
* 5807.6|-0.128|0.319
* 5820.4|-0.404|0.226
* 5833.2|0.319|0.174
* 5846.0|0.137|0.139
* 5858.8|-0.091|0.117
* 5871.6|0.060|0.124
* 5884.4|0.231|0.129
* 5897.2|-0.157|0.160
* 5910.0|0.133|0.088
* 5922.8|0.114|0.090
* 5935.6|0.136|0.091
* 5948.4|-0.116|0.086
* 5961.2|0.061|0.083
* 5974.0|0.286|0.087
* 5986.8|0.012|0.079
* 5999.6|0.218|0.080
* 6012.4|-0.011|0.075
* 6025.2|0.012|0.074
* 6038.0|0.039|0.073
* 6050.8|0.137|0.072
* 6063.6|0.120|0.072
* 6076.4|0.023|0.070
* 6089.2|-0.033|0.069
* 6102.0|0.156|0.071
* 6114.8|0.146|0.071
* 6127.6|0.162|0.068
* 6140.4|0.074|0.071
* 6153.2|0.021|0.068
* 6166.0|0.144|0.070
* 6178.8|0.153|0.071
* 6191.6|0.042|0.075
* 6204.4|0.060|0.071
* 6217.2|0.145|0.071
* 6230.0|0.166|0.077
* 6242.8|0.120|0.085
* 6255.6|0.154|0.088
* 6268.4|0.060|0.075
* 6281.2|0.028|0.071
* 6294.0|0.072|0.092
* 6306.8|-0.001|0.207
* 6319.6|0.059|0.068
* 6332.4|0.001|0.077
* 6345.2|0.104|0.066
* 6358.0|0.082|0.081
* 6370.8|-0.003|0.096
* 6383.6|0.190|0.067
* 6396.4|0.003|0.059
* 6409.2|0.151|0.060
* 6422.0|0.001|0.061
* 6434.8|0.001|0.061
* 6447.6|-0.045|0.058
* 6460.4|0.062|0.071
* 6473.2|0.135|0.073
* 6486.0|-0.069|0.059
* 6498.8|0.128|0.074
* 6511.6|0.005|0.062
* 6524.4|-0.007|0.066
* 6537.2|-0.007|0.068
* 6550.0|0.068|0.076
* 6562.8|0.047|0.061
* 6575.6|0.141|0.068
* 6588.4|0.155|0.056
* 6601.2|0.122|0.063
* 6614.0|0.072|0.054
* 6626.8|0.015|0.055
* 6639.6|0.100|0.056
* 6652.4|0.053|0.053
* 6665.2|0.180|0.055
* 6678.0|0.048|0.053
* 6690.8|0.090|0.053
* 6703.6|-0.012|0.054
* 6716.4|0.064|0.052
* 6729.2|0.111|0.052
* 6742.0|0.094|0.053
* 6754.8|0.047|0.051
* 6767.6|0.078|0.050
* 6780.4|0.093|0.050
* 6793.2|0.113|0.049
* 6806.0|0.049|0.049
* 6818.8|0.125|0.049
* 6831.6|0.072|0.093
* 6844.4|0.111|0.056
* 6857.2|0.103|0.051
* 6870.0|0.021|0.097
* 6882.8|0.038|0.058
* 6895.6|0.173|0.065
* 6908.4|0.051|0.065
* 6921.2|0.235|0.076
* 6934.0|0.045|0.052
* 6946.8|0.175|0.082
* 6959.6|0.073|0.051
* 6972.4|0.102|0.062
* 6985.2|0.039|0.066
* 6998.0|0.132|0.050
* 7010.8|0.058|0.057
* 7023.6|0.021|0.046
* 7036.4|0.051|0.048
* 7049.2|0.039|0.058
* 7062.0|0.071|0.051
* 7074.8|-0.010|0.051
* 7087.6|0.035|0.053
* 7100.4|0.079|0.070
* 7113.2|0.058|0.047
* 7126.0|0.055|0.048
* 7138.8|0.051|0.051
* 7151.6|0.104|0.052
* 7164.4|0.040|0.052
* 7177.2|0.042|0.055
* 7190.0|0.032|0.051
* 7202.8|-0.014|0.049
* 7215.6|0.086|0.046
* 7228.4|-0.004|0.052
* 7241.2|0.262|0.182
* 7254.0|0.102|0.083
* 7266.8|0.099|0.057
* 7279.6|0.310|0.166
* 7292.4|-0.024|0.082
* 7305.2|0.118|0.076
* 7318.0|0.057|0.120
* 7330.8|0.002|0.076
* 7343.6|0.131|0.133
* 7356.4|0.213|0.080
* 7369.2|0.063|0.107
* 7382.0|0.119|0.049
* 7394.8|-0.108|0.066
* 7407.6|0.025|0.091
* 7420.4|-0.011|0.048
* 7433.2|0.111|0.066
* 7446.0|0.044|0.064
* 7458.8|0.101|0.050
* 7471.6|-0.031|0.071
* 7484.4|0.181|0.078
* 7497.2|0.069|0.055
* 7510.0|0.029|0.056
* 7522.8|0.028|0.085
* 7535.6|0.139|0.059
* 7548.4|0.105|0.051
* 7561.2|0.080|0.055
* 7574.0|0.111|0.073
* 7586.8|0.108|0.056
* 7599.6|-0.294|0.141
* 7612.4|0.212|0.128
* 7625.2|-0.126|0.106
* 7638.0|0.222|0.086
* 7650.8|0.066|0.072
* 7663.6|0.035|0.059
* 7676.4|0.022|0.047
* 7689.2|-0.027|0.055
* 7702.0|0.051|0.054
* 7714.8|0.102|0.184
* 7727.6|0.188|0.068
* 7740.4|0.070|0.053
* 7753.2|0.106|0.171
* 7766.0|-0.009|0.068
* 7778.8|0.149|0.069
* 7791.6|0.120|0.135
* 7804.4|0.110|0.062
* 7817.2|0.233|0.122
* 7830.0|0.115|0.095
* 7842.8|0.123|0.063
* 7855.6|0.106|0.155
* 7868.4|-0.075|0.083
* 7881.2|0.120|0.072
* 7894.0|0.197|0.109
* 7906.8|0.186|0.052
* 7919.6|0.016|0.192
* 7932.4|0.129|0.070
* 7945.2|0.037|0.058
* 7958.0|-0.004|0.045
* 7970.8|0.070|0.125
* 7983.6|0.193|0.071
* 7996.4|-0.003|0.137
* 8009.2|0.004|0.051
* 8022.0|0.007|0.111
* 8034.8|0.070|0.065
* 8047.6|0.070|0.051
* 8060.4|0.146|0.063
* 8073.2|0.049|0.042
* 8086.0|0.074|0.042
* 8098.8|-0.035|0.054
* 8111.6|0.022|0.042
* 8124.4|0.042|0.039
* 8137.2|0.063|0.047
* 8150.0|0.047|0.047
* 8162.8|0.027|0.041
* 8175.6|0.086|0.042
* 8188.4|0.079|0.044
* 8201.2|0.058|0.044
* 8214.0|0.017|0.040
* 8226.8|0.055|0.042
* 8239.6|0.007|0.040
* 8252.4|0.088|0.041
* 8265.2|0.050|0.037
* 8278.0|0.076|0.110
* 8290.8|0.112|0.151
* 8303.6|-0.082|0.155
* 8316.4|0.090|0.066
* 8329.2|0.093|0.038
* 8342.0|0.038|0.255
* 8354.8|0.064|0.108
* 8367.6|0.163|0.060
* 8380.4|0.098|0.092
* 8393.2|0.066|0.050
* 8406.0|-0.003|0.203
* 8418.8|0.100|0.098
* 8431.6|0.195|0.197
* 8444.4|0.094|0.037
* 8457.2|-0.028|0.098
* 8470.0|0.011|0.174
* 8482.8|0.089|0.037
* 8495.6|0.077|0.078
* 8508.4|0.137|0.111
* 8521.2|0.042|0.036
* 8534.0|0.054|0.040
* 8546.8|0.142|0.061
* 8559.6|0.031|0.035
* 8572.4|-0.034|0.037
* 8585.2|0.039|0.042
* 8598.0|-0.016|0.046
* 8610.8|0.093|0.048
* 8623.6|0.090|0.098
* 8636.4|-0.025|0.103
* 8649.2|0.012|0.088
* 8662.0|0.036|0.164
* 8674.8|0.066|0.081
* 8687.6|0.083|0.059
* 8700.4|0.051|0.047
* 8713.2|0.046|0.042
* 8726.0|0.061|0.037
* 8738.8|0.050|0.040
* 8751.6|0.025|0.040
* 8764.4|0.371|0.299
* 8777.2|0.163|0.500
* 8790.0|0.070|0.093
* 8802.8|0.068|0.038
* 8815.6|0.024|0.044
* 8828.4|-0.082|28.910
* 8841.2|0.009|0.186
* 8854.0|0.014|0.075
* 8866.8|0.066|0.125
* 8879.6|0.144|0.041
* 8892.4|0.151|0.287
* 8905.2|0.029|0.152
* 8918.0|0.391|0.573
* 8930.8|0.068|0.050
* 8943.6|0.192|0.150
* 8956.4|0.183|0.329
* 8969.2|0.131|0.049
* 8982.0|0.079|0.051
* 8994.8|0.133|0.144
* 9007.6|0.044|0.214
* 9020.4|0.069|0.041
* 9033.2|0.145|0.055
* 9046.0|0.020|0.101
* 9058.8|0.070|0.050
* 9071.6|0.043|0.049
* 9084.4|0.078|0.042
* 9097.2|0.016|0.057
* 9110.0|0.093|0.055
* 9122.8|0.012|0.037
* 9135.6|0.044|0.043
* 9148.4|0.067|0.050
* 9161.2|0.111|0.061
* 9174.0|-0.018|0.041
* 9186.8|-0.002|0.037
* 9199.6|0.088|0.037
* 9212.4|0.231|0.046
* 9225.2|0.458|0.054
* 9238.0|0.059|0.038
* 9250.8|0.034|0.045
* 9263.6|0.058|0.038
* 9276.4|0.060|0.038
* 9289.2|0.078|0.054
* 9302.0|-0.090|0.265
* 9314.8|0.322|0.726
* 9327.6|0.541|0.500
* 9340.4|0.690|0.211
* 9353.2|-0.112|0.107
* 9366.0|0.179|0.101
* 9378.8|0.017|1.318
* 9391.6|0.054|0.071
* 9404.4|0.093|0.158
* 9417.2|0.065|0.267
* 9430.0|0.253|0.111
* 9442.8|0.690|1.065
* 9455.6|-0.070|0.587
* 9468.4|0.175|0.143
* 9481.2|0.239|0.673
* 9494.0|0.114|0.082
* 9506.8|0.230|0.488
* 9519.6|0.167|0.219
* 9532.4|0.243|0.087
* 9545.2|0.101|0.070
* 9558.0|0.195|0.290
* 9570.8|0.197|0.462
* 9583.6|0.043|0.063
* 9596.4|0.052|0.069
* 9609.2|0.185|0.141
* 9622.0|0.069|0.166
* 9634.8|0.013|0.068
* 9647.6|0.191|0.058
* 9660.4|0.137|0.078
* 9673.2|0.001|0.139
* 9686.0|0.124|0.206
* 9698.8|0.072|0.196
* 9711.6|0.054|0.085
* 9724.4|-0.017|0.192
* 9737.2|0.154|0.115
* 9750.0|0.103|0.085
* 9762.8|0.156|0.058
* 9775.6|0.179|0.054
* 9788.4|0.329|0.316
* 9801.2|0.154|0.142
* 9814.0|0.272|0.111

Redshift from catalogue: 1.47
